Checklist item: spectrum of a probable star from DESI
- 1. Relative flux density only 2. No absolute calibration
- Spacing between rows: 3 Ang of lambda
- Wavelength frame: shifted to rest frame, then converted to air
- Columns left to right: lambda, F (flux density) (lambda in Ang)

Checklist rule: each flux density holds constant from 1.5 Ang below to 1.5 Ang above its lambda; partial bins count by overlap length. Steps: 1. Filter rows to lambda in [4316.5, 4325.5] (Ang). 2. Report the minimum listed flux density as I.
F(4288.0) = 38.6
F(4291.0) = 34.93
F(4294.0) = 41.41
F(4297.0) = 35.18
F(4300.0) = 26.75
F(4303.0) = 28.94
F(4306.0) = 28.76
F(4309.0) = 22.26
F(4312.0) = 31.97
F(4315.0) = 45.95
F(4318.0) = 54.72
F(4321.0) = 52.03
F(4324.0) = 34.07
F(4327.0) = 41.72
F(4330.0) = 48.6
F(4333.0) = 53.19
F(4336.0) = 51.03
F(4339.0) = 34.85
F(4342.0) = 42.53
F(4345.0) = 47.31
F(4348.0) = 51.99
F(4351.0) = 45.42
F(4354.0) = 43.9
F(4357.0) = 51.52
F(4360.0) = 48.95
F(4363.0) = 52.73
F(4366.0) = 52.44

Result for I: 34.07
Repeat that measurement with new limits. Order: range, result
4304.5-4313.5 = 22.26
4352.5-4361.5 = 43.9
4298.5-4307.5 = 26.75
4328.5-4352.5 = 34.85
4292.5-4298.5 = 35.18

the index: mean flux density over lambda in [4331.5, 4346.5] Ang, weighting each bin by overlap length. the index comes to 45.8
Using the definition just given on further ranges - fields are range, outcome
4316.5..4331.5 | 46.2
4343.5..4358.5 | 48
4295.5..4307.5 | 29.9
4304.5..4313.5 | 27.7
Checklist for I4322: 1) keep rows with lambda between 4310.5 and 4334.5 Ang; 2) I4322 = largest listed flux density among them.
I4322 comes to 54.72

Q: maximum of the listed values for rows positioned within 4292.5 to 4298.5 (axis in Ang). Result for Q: 41.41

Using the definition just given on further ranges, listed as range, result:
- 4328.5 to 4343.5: 53.19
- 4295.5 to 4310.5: 35.18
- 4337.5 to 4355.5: 51.99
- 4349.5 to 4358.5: 51.52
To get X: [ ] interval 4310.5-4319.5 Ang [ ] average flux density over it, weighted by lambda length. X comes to 44.2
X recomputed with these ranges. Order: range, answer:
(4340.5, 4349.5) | 47.3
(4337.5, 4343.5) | 38.7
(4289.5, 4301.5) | 34.6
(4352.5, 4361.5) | 48.1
